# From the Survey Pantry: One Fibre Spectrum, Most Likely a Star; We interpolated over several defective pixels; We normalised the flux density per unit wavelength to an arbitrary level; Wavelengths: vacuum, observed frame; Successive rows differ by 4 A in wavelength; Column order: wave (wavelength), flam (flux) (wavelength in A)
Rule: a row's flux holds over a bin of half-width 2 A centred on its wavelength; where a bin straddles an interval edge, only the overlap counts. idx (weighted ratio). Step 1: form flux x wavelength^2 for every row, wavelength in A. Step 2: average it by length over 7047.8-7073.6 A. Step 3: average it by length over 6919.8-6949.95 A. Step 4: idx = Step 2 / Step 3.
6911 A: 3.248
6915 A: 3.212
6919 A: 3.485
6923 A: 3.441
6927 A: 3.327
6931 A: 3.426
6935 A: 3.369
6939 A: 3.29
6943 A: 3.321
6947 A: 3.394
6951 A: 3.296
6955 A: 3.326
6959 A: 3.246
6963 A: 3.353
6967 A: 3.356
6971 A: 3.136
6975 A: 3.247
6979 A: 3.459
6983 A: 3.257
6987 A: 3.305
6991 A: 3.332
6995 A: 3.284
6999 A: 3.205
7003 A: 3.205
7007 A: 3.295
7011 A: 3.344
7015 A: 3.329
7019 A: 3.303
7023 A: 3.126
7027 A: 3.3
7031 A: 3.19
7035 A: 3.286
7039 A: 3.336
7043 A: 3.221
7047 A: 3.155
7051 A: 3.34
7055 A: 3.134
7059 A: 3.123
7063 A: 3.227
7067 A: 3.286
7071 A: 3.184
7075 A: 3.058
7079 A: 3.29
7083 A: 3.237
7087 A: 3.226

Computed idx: 1.0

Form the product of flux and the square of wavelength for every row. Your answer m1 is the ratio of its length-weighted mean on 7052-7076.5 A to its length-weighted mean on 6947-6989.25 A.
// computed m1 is 0.99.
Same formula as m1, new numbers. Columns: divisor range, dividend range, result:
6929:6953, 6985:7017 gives 1.00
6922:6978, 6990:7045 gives 1.00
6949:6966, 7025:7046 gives 1.01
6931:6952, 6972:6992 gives 1.00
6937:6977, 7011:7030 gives 1.01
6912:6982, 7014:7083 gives 1.00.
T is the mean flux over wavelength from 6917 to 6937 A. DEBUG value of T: 3.41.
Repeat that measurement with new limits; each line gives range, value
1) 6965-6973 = 3.25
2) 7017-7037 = 3.24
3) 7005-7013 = 3.32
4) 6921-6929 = 3.38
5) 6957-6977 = 3.27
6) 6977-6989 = 3.34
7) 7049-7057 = 3.24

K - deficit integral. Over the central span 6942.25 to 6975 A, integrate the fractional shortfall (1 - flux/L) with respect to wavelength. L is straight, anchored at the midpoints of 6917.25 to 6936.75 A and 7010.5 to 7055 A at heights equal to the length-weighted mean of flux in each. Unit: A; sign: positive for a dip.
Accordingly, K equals 0.6 A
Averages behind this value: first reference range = 3.41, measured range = 3.3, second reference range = 3.26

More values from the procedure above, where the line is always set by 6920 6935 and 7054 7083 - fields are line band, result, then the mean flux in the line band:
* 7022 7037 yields 0.1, 3.23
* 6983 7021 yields 0.0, 3.29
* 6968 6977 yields 0.3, 3.21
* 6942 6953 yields 0.1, 3.34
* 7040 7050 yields 0.0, 3.22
